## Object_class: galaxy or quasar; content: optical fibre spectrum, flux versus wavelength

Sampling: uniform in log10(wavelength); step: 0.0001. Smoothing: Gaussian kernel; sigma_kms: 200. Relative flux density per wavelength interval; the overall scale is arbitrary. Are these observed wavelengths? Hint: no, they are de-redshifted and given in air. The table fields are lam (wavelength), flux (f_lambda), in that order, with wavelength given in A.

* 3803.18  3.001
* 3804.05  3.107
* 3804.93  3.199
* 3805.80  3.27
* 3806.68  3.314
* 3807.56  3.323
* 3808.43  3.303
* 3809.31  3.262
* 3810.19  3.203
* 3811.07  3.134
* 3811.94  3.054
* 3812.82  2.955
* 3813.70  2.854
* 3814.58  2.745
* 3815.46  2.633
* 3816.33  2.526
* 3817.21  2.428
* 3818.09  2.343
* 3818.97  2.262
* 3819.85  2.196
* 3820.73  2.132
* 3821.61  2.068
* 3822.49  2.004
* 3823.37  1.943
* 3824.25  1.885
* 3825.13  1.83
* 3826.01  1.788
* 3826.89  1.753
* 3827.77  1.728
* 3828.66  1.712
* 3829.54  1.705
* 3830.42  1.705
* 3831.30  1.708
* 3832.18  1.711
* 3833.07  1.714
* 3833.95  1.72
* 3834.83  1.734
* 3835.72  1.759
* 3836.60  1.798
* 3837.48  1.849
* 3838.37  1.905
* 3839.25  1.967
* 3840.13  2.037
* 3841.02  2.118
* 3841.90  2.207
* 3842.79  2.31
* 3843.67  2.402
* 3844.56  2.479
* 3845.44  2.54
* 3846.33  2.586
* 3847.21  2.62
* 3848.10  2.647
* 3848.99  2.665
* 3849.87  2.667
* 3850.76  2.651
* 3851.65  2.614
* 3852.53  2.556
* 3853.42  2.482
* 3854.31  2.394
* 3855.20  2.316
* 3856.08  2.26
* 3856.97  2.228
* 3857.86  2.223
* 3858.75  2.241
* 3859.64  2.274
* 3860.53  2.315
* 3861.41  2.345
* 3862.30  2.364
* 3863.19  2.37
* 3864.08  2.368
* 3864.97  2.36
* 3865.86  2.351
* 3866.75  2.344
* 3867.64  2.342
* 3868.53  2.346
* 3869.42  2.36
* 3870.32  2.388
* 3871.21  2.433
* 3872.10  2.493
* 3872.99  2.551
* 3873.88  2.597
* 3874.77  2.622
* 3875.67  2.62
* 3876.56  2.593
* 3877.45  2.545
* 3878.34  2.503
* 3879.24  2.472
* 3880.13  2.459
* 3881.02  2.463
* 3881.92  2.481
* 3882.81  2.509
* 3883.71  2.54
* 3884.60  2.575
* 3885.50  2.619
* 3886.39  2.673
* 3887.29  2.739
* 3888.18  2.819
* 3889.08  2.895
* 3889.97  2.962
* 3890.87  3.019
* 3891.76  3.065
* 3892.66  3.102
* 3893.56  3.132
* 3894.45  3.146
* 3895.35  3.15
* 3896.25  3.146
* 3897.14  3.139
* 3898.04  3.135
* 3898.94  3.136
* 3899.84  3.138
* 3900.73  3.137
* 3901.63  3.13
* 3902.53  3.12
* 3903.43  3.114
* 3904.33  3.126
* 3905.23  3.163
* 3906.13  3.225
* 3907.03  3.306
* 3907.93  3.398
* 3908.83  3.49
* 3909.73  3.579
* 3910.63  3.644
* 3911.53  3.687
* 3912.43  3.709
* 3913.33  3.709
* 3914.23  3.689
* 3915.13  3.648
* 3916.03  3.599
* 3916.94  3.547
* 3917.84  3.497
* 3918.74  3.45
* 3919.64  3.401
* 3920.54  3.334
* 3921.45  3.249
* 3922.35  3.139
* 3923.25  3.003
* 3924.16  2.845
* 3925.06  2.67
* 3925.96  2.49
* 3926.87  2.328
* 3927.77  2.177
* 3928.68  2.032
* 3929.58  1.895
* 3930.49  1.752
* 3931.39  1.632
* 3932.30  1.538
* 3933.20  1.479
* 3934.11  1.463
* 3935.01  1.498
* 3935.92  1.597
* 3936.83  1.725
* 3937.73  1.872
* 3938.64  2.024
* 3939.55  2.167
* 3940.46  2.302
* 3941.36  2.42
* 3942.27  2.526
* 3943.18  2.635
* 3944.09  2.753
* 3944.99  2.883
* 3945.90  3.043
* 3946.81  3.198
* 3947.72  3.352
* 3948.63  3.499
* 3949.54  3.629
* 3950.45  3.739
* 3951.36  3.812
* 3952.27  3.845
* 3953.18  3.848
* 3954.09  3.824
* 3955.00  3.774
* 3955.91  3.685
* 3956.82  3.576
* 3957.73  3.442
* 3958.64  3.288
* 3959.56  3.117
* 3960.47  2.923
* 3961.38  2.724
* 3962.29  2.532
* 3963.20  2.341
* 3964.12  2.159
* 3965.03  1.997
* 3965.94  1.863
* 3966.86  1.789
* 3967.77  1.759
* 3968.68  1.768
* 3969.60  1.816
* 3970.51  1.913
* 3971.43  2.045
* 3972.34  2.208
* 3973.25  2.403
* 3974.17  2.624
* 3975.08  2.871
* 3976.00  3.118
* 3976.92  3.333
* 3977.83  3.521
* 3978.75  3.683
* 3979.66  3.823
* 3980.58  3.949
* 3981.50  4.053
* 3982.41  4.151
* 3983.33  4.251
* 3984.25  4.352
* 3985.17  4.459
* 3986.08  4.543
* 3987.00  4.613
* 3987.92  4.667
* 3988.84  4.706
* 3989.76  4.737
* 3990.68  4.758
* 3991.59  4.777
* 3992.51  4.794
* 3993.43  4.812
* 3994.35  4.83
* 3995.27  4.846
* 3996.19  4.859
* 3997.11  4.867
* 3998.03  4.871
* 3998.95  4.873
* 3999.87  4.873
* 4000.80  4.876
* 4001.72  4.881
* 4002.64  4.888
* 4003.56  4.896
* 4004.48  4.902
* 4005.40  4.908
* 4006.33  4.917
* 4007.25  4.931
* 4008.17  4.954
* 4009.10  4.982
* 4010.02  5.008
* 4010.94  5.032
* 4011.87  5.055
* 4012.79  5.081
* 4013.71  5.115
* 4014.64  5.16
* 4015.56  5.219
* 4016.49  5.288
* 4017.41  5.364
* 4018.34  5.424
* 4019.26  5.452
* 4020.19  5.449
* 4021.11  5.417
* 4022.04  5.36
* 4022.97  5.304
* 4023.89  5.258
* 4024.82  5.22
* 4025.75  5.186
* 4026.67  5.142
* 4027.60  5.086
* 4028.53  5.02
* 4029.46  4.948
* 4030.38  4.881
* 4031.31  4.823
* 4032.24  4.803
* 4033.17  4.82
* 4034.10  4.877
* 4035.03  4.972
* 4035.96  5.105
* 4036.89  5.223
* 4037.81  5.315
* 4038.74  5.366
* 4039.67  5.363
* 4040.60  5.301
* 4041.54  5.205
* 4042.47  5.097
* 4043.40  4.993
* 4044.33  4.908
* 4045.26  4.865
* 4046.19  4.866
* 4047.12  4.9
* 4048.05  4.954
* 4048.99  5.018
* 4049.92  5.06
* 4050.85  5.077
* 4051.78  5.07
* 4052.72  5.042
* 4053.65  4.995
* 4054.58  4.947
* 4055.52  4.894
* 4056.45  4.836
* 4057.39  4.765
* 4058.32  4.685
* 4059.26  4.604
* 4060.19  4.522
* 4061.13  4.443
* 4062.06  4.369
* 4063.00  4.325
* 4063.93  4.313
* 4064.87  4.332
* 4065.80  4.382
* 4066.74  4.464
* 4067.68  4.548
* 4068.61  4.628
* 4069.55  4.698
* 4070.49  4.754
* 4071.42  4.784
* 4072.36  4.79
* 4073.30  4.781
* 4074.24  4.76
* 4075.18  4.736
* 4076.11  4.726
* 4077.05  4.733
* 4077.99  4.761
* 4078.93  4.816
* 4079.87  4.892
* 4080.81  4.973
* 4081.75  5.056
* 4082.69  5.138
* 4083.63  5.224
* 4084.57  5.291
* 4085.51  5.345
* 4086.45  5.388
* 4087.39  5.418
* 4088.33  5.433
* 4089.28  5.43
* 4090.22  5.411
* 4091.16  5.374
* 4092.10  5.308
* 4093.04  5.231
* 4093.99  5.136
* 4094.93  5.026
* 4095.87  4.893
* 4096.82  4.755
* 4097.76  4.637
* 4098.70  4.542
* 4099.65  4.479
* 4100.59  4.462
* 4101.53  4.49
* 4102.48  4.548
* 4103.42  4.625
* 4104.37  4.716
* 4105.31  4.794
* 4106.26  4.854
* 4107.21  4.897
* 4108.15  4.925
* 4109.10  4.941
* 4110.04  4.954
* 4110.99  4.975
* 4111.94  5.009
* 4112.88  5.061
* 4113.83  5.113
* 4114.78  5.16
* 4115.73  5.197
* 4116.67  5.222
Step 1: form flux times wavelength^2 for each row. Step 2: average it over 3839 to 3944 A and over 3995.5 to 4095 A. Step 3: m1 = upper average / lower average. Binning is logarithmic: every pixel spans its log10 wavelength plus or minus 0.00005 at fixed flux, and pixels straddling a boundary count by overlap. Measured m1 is 2.0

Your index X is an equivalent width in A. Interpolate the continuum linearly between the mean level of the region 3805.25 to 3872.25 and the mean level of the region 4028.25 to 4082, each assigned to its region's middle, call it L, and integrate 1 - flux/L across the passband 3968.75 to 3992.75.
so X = 2.1 A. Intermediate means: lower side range 2.34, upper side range 4.85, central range 3.66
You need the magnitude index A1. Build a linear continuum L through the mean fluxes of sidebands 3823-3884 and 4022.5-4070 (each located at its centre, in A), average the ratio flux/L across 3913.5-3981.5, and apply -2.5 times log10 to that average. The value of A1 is 0.261 mag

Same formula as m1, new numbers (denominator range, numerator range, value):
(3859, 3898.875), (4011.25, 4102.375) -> 2.06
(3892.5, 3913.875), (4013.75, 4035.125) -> 1.67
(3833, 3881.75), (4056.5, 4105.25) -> 2.30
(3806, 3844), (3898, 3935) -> 1.37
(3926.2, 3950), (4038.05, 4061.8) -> 2.29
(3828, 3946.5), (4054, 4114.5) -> 2.07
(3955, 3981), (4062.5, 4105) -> 1.88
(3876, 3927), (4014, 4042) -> 1.80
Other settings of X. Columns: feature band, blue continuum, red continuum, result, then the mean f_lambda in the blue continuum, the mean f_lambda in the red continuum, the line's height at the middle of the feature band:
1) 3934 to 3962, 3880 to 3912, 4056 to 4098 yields 5.1 A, 3.04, 4.87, 3.56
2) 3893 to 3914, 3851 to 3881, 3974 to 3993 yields -2.4 A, 2.42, 4.11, 2.96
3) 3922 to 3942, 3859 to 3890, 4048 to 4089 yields 6.9 A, 2.5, 4.84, 3.19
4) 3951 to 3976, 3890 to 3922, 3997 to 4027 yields 8.9 A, 3.32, 5.1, 4.28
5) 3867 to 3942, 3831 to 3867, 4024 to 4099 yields 4.2 A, 2.25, 4.94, 2.95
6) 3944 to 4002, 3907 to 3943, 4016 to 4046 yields 3.8 A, 2.7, 5.15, 3.81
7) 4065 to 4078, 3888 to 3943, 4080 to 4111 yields 0.1 A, 2.84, 4.99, 4.7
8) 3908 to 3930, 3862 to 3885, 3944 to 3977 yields -4.0 A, 2.46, 2.87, 2.68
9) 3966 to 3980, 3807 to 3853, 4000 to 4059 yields 5.7 A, 2.3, 5.06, 4.28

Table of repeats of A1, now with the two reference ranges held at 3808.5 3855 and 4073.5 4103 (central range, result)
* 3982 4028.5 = -0.20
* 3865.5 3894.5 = 0.06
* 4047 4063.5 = -0.04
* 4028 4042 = -0.15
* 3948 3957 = -0.05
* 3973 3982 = 0.14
